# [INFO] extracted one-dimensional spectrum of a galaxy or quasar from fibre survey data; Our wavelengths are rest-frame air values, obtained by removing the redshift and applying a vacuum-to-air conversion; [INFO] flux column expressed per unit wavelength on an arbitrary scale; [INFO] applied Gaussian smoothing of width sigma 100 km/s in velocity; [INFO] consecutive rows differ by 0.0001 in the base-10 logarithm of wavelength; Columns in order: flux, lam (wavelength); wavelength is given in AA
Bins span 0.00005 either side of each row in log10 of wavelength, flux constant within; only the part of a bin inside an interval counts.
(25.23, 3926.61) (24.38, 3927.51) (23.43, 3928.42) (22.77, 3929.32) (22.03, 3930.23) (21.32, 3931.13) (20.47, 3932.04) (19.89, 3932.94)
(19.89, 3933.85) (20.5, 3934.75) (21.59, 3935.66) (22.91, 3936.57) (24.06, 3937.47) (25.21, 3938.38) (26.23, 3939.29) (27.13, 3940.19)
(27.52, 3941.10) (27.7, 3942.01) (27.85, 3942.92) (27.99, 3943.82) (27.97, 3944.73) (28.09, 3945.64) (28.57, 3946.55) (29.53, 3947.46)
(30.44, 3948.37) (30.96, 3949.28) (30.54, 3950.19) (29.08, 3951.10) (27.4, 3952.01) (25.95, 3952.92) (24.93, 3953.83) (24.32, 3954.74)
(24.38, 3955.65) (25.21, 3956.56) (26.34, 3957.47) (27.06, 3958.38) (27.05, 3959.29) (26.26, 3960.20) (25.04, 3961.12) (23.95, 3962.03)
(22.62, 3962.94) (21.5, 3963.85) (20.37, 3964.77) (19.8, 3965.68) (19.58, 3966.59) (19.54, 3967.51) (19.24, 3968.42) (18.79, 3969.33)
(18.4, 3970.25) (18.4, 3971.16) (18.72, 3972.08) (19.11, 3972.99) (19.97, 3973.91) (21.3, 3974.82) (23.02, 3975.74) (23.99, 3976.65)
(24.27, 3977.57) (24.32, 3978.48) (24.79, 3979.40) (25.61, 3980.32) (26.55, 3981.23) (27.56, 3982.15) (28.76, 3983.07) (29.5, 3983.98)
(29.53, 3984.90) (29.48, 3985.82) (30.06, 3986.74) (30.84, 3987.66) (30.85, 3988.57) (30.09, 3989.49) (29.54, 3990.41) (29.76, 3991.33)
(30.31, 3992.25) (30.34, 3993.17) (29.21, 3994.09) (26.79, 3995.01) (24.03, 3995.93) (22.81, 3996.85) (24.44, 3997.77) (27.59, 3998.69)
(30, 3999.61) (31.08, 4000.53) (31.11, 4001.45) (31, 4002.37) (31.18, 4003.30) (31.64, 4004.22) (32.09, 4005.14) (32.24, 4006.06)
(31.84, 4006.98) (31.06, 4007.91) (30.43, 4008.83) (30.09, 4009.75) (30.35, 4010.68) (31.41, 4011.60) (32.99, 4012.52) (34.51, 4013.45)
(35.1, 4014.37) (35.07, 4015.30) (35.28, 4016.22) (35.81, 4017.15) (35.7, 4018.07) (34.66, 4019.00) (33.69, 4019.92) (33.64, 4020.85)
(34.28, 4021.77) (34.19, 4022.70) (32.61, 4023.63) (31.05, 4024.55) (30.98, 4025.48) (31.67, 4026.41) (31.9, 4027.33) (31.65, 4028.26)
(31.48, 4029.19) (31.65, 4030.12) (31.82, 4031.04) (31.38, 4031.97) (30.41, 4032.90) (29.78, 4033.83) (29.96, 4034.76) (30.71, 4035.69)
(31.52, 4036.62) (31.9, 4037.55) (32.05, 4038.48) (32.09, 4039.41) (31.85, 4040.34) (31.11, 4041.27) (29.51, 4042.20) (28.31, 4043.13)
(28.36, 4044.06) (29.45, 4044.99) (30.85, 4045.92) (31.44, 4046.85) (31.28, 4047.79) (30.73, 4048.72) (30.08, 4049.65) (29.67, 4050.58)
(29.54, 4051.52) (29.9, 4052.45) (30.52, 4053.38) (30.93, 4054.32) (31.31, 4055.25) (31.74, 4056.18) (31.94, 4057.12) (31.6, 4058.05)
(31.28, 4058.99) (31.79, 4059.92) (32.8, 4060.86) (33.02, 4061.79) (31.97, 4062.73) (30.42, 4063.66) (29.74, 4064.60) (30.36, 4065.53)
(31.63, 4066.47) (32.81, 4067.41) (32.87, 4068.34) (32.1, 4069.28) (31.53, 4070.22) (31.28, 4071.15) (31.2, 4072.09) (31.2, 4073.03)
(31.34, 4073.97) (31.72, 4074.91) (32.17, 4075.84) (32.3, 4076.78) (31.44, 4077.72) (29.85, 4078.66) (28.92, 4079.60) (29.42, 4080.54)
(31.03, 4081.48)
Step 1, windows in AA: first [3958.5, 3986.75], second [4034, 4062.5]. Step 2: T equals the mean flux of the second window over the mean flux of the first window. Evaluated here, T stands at 1.32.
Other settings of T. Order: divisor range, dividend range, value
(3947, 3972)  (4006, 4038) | 1.34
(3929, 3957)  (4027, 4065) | 1.21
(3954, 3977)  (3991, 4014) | 1.35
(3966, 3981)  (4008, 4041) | 1.52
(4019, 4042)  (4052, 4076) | 0.99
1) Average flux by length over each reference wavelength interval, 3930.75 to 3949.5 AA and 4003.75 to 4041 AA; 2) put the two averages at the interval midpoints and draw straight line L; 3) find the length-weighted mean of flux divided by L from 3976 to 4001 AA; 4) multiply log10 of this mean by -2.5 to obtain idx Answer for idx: 0.06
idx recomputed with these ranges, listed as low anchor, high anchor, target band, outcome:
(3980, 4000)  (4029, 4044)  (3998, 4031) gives -0.090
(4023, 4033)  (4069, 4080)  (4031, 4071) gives 0.014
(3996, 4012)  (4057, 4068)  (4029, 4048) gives 0.004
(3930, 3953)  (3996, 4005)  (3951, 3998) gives 0.106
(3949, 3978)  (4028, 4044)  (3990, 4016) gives -0.107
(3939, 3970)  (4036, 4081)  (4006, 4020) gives -0.159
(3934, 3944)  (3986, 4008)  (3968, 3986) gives 0.194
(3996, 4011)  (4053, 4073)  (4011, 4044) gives -0.062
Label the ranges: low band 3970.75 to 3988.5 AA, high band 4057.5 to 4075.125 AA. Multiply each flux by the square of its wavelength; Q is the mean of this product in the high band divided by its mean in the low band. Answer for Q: 1.3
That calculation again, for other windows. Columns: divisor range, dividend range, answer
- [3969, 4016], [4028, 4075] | 1.14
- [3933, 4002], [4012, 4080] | 1.28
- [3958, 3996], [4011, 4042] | 1.34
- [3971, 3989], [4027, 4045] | 1.25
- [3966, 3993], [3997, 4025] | 1.31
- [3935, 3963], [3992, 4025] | 1.22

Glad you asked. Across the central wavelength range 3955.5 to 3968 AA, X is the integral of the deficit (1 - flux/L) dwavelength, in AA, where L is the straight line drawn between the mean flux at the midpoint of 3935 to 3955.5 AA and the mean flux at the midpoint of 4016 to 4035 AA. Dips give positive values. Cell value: 2.1 AA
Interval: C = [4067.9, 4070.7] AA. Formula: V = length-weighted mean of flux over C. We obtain 32.2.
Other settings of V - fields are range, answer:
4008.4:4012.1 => 30.6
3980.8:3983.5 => 27.6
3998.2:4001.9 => 29.9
